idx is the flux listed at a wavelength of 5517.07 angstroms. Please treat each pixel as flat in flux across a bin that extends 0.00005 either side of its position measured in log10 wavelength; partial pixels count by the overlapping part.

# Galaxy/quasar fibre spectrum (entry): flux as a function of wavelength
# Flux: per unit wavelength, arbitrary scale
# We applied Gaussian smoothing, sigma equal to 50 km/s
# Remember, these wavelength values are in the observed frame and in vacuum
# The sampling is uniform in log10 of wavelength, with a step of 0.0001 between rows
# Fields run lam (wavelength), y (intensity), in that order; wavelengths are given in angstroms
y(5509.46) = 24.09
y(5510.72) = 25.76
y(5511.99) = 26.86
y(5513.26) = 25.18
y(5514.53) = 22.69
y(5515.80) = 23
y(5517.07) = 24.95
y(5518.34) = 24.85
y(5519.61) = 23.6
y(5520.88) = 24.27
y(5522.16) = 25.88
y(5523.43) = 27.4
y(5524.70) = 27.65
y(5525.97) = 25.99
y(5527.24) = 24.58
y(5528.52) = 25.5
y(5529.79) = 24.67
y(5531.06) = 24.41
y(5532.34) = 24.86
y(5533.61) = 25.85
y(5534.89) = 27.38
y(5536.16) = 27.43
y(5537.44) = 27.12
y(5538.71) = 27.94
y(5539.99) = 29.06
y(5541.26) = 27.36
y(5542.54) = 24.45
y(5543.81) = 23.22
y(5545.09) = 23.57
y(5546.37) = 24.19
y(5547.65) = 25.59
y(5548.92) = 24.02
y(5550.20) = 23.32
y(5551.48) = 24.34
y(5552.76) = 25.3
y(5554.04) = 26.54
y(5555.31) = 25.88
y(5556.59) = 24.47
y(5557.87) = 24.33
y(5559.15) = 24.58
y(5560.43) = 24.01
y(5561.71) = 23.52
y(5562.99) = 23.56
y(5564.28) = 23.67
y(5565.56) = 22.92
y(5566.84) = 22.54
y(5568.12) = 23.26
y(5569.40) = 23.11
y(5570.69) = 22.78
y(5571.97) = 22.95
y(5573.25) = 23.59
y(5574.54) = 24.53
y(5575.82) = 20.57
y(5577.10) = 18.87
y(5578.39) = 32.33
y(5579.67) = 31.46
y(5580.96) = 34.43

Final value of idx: 24.95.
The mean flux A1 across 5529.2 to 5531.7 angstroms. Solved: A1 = 24.5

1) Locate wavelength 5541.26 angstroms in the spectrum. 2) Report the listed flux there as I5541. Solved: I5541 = 27.36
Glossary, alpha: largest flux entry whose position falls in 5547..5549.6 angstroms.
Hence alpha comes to 25.59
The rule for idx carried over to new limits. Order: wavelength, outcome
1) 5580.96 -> 34.43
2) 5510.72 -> 25.76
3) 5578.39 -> 32.33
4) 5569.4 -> 23.11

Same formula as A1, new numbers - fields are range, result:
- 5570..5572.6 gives 22.8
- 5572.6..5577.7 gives 21.9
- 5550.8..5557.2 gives 25.3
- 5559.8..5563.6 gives 23.7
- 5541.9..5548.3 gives 24.2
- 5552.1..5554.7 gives 26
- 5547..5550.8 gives 24.3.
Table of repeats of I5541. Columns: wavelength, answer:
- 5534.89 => 27.38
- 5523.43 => 27.4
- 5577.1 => 18.87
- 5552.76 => 25.3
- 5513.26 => 25.18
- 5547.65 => 25.59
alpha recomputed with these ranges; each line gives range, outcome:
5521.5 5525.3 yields 27.65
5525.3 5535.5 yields 27.38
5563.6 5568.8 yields 23.67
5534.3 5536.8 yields 27.43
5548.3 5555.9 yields 26.54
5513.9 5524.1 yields 27.4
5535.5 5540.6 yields 29.06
